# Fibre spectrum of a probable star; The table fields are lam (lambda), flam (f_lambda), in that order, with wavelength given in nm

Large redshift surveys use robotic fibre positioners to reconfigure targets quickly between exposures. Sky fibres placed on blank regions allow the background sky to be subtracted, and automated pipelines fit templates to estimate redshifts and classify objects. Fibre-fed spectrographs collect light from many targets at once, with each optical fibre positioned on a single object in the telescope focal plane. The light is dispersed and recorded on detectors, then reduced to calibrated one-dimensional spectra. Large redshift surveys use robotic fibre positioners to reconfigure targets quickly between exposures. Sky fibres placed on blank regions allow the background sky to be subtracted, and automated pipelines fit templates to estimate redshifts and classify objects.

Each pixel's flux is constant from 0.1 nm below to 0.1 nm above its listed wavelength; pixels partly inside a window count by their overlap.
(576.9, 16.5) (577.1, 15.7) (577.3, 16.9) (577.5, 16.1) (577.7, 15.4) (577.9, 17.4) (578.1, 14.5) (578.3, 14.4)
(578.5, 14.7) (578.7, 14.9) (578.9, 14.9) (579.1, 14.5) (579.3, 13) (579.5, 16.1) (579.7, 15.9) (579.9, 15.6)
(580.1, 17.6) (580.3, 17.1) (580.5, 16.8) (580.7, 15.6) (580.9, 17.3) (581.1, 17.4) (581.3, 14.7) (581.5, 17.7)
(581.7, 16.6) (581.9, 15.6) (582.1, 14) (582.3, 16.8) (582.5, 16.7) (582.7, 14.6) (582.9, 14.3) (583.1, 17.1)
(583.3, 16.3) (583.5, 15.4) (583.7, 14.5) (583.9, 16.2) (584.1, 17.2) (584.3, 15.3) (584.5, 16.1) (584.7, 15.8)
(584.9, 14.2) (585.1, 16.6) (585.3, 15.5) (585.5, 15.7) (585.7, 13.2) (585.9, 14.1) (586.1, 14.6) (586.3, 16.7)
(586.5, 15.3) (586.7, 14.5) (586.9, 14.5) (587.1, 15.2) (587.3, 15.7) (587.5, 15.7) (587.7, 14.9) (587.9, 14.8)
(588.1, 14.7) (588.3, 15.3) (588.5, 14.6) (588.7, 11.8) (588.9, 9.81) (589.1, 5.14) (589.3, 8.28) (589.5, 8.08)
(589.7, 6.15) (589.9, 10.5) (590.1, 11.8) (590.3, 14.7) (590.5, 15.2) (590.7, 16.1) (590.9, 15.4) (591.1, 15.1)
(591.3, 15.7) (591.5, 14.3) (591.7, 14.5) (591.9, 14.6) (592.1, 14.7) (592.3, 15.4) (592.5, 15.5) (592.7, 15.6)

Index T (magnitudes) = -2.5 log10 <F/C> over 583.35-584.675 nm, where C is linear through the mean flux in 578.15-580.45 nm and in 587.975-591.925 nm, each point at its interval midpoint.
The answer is -0.123 mag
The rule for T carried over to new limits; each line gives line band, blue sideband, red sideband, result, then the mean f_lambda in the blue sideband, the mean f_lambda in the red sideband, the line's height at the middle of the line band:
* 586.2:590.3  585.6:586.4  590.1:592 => 0.16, 14.6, 14.9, 14.8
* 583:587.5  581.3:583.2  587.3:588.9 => -0.03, 15.9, 14.3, 15.1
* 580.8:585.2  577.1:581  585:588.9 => -0.05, 15.7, 14.8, 15.3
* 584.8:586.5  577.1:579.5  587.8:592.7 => -0.09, 15.2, 13.1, 13.9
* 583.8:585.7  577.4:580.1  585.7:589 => -0.07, 15.3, 14.5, 14.7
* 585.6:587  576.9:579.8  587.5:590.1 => -0.19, 15.4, 11.4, 12.3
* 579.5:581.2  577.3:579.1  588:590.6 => -0.15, 15.3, 11.2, 14.5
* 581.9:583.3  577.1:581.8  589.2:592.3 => -0.04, 15.9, 13.1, 15.1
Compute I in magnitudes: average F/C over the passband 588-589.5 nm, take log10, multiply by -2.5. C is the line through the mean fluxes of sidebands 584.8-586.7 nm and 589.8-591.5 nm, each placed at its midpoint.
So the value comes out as 0.29 mag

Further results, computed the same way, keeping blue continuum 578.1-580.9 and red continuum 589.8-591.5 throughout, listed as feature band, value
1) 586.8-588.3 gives -0.03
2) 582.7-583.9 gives -0.03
